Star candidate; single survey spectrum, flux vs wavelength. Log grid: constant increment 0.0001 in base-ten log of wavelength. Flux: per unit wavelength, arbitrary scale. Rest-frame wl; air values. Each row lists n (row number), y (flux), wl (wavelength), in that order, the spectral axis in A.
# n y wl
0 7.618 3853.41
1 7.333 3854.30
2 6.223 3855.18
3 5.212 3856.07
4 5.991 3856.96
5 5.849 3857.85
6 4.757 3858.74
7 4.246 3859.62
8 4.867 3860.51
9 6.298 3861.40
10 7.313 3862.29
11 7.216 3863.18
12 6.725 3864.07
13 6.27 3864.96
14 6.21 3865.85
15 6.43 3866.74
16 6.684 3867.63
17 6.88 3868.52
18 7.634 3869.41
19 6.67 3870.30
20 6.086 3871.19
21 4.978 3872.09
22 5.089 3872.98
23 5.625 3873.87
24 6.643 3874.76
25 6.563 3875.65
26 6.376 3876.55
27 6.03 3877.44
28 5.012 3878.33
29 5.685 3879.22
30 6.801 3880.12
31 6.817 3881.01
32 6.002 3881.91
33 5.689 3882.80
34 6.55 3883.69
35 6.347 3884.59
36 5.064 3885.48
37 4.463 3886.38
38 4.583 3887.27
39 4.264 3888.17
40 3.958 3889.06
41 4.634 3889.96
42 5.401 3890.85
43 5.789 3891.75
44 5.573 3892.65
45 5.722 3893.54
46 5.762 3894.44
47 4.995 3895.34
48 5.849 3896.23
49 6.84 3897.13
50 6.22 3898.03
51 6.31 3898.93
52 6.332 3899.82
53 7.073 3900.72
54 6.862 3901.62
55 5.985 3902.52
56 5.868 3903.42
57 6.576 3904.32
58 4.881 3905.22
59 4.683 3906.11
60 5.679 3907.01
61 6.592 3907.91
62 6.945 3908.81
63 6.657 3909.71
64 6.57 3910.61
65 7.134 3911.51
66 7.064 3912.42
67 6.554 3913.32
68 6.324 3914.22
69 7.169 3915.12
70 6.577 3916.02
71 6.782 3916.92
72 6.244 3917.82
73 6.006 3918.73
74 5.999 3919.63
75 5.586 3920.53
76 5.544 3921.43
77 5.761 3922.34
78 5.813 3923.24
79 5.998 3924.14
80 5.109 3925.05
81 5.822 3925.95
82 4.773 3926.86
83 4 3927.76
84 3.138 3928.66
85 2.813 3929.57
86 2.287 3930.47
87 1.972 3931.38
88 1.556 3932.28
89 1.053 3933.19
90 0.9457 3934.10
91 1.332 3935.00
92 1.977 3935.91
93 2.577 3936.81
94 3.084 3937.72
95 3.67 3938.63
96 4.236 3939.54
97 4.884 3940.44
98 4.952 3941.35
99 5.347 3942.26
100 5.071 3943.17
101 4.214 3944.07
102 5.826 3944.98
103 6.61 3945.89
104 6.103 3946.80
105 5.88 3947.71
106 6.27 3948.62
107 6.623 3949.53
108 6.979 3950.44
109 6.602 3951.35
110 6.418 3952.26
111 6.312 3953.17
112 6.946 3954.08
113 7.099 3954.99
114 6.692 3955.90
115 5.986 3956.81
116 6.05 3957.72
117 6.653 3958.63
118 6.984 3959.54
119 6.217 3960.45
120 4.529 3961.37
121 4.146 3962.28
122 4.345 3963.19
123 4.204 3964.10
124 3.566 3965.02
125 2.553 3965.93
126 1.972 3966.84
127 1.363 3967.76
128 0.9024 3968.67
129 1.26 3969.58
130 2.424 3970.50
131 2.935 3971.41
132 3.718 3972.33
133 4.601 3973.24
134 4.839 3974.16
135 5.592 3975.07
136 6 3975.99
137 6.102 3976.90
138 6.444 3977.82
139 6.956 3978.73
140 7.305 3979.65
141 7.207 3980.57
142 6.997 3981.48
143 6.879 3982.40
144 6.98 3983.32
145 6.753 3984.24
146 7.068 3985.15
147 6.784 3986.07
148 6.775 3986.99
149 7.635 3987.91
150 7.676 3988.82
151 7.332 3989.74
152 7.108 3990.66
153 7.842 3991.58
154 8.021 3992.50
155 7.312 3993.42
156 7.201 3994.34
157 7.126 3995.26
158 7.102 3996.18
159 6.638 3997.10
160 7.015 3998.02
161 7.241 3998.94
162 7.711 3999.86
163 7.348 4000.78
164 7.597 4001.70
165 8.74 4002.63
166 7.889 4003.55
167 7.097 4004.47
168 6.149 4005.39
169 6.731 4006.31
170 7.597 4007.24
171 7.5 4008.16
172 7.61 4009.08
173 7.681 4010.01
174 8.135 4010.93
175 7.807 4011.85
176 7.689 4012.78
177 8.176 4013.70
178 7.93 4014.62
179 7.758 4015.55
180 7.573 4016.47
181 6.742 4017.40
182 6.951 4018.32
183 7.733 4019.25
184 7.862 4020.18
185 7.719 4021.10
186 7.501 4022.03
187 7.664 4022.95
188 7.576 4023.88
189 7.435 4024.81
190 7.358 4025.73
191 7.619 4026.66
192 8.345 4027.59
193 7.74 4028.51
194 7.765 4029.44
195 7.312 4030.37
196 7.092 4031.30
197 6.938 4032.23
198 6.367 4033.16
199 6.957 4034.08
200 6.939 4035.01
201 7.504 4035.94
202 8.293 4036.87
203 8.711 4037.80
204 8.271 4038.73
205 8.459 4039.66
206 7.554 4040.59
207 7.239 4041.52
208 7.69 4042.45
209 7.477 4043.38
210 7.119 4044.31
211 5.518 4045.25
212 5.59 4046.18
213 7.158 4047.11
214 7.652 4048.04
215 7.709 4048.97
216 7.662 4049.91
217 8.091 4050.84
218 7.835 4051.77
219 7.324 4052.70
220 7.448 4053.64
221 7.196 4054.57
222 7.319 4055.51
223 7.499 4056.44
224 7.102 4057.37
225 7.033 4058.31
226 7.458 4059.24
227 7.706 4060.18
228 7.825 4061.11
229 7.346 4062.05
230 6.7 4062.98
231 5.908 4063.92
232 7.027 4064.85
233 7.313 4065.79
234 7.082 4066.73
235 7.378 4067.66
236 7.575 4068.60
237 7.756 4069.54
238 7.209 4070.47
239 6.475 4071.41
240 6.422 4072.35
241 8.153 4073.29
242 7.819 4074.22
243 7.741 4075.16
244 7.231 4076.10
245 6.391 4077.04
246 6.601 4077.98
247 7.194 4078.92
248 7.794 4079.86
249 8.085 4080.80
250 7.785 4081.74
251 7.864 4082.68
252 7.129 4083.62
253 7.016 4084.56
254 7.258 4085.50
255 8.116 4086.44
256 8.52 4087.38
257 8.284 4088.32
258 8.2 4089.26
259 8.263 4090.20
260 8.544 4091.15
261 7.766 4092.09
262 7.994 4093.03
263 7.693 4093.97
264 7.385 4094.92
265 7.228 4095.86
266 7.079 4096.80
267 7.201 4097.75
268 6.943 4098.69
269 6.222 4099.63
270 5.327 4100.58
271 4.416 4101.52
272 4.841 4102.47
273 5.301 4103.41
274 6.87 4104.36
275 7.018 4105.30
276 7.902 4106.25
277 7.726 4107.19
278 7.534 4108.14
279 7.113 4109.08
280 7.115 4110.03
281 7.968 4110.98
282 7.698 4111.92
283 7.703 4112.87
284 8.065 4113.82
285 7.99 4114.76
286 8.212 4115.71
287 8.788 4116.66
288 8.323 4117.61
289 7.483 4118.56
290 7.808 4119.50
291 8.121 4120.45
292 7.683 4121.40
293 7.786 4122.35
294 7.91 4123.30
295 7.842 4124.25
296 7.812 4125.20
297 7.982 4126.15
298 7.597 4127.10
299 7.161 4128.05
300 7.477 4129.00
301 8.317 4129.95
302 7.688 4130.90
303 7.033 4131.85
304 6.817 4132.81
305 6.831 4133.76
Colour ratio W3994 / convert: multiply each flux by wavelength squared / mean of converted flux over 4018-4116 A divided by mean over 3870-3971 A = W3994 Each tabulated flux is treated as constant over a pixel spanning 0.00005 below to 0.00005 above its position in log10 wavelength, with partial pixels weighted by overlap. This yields 1.52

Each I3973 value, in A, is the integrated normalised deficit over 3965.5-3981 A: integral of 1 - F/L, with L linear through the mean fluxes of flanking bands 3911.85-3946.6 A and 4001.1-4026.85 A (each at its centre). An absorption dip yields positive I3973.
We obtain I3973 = 4.9 A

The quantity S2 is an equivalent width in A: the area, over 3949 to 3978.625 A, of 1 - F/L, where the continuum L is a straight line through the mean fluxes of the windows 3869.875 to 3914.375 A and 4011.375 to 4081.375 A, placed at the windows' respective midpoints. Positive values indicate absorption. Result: 7.5 A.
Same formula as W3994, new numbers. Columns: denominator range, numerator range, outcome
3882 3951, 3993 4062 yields 1.50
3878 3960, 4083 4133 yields 1.51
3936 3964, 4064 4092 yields 1.45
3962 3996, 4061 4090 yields 1.40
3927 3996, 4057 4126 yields 1.53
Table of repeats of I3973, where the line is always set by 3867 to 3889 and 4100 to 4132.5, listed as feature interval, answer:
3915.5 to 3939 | 8.0 A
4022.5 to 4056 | -2.6 A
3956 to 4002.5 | 5.0 A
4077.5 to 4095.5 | -1.4 A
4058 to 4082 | -0.5 A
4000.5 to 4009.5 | -1.0 A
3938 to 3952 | 1.8 A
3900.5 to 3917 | -0.8 A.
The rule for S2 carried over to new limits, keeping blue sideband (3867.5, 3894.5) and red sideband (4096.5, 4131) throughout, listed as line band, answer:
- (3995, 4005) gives -1.3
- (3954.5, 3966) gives 1.6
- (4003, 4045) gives -4.9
